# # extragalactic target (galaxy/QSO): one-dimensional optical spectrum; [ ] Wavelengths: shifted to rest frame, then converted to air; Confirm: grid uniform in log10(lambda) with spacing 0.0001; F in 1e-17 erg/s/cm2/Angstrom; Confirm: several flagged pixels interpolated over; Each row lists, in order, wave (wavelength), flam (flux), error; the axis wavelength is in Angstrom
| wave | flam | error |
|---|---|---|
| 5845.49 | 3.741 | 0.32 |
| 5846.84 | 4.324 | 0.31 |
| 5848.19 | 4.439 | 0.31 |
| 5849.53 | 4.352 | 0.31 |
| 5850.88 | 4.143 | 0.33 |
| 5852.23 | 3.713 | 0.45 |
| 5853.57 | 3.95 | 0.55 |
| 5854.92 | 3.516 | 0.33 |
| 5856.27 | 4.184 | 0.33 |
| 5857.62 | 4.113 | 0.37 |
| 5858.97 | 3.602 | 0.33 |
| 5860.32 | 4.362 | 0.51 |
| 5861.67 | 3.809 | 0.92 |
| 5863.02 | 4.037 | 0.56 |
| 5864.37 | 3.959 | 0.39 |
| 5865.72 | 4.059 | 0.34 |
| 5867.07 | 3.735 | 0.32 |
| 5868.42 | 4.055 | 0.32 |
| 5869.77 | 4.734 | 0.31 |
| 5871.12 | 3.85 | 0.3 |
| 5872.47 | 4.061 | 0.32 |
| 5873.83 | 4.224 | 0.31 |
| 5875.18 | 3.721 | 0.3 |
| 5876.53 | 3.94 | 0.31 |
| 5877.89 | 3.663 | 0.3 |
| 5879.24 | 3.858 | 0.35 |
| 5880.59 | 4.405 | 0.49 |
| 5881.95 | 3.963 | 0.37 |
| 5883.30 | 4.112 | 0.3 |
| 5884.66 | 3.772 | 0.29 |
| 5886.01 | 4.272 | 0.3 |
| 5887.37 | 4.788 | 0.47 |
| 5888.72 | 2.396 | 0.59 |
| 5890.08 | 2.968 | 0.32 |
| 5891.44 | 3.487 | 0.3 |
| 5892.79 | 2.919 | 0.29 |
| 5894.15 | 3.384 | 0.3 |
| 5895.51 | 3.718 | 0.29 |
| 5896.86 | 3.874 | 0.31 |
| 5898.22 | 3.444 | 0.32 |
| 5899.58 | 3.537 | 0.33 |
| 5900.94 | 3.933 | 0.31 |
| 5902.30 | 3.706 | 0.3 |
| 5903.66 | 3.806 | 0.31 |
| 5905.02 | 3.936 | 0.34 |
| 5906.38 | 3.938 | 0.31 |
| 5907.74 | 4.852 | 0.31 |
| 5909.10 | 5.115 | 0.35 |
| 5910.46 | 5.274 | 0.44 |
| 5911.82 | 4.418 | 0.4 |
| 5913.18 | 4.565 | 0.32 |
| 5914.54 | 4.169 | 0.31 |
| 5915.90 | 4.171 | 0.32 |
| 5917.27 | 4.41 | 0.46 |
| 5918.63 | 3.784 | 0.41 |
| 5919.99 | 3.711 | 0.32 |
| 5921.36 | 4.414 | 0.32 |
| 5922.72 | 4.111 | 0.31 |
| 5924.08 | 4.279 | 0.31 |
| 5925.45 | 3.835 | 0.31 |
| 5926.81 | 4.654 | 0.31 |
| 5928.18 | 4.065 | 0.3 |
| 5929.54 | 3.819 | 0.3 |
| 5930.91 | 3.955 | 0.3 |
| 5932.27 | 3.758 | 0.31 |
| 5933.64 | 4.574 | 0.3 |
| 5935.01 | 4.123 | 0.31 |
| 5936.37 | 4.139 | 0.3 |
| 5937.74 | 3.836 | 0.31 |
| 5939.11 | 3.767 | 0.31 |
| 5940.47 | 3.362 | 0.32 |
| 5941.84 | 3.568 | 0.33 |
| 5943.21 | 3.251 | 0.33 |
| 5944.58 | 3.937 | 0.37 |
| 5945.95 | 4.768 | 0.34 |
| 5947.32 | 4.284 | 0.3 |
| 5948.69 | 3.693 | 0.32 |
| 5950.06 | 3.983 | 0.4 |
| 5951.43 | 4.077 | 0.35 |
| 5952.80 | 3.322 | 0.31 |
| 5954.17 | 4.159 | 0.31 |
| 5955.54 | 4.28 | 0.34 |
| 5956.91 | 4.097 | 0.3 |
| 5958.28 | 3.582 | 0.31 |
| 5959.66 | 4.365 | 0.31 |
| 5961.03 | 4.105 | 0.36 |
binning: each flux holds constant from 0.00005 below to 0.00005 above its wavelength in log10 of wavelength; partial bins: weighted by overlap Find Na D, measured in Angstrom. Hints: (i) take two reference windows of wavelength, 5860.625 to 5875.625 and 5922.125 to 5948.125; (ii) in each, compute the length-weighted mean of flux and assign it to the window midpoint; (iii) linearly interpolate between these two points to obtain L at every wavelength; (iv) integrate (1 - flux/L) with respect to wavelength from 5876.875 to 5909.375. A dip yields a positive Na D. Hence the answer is 1.7 Angstrom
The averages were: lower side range 4.04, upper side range 4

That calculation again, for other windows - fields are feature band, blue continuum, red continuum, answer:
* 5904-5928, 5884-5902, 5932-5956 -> -3.7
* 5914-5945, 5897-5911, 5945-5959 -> 0.7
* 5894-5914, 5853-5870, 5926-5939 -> -0.4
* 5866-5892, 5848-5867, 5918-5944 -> 0.6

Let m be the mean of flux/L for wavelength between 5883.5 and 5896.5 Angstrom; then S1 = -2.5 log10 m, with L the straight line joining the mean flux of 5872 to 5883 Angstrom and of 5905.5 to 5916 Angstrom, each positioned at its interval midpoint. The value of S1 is 0.18 mag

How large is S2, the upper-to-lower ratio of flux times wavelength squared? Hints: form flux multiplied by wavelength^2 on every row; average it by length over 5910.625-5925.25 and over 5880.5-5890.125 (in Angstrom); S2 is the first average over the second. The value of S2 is 1.11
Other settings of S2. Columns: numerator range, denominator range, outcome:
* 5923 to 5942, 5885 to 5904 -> 1.13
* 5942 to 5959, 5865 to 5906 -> 1.06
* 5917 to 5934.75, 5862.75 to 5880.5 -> 1.04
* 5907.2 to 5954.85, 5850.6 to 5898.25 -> 1.09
